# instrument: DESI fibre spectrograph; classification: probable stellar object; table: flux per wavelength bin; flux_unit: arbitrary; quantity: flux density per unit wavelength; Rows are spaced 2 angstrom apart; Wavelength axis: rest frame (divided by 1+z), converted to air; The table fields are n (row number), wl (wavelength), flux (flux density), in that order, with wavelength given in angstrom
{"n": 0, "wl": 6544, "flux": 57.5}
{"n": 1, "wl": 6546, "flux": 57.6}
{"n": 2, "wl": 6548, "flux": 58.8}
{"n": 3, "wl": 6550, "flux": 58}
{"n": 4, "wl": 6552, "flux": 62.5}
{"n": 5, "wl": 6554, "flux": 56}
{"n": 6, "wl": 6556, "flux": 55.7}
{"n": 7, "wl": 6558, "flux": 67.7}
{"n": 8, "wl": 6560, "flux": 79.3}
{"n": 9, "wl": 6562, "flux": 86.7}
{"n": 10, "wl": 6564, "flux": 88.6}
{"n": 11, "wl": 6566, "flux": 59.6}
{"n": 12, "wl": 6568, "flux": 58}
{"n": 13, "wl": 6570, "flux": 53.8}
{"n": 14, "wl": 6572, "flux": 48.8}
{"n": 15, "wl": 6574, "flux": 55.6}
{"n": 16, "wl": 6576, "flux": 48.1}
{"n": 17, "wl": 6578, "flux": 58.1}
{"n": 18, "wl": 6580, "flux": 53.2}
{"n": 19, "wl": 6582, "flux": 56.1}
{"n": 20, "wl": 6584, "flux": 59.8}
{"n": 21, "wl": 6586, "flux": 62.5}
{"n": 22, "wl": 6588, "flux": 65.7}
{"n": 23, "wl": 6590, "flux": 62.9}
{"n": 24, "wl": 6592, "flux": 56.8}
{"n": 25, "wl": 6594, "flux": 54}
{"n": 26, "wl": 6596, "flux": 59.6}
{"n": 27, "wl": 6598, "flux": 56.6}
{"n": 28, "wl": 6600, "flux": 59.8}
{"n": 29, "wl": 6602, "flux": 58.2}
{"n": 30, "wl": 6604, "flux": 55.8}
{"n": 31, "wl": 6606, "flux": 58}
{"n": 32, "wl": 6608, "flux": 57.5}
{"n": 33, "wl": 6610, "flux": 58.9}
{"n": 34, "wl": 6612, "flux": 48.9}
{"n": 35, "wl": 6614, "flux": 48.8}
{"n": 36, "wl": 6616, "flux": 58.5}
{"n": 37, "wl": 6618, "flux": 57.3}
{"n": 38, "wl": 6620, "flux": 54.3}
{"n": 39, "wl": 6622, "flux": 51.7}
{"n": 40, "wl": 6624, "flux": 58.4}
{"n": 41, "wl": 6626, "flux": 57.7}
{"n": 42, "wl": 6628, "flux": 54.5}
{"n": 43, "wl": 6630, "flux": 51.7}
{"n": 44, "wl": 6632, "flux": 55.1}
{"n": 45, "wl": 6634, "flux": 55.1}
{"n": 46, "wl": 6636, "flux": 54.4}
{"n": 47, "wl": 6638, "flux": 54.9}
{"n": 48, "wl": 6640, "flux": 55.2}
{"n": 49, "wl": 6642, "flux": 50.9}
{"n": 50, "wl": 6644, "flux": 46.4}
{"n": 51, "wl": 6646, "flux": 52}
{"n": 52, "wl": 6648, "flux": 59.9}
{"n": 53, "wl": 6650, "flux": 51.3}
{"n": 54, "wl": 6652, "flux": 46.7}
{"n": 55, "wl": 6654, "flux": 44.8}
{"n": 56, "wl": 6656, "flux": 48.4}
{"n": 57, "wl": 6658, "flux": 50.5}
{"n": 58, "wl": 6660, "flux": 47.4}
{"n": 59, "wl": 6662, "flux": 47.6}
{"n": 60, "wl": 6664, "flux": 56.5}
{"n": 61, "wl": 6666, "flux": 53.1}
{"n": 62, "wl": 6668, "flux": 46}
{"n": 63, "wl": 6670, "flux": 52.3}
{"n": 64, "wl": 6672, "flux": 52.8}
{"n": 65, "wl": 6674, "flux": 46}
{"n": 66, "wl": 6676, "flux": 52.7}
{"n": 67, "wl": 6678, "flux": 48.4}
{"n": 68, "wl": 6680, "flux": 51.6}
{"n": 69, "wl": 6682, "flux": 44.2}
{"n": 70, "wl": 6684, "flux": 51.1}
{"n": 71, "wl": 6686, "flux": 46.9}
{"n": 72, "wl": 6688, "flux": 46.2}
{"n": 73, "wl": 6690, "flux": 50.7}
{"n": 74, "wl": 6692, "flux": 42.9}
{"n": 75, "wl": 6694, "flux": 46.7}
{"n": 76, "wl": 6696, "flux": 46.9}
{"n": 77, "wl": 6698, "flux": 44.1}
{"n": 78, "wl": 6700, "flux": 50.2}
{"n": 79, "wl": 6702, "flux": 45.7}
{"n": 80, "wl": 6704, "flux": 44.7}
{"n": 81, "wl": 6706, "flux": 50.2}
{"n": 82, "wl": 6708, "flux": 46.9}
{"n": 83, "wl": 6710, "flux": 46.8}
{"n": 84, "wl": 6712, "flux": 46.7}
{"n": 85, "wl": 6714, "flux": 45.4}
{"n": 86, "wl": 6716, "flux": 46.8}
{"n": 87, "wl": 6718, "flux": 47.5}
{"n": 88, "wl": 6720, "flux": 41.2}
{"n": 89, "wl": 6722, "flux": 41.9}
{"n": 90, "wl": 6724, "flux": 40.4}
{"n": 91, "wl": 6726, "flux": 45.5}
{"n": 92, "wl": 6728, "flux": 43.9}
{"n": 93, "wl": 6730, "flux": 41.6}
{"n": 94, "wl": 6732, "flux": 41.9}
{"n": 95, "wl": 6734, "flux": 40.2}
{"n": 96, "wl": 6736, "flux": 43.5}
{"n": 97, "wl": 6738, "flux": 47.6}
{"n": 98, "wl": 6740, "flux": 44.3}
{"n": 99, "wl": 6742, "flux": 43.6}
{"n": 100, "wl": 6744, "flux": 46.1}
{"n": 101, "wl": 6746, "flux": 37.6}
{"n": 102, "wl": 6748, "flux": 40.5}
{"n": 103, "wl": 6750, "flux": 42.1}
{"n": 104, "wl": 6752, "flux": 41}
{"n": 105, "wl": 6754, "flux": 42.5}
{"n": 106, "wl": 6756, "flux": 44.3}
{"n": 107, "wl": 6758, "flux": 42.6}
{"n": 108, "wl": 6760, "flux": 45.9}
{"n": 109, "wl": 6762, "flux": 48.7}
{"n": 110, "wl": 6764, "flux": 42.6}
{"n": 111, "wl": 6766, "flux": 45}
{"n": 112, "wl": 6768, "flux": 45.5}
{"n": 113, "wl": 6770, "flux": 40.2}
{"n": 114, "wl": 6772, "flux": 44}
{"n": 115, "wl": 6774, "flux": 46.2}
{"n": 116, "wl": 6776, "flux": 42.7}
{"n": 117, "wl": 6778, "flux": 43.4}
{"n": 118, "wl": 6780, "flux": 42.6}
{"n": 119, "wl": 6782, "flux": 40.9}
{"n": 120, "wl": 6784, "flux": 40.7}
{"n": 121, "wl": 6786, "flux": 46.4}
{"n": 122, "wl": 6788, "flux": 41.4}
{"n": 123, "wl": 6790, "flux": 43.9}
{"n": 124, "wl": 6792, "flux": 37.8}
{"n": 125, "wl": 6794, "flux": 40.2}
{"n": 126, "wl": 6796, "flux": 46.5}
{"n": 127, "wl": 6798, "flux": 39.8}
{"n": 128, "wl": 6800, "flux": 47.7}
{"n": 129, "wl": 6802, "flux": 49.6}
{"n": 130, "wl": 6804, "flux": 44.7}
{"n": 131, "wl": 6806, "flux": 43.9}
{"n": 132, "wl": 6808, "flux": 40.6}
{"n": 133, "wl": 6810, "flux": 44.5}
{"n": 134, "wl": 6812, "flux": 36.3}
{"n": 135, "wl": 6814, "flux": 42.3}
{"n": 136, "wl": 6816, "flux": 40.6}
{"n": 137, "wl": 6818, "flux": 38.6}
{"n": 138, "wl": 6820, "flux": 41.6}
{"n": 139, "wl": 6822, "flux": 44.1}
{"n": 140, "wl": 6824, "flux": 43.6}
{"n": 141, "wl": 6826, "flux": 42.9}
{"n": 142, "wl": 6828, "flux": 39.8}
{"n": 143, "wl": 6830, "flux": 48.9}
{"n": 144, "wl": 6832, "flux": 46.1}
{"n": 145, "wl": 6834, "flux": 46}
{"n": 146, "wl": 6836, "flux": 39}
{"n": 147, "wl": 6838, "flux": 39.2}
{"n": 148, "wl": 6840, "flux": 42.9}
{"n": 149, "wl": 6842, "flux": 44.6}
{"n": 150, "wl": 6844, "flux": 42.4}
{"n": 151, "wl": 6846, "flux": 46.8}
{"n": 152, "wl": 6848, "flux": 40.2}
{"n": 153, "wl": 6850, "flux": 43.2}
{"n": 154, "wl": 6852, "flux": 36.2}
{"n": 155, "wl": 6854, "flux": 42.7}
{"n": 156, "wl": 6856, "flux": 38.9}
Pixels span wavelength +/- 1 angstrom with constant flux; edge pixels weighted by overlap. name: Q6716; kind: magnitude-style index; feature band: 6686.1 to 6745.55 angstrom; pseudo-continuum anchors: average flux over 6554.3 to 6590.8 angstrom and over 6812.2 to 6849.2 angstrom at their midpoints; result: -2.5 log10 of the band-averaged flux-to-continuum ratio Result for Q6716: 0.14 mag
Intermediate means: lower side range 62.1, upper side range 42.6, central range 45.1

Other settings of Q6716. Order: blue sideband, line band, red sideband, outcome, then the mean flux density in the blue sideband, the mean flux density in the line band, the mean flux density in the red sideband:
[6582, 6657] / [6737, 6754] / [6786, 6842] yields 0.105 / 55.2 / 42.8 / 42.8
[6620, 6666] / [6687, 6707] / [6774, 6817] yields 0.049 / 52.4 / 46.8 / 42.8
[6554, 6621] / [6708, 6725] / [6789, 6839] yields 0.120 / 59.4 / 44.7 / 42.7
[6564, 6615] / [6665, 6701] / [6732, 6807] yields 0.034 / 57.2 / 48.5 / 43.4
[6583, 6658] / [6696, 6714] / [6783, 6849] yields 0.067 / 55.2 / 46.8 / 42.8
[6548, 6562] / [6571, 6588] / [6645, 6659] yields 0.094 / 64.6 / 55.9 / 50.5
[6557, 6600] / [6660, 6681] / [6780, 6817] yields 0.064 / 61.5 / 50.5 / 42.7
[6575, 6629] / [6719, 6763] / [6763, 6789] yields 0.069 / 56.7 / 43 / 43.2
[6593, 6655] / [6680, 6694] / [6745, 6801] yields 0.051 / 54.4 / 47.3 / 43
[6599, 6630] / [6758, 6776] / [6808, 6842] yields 0.035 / 55.8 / 44.5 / 42.3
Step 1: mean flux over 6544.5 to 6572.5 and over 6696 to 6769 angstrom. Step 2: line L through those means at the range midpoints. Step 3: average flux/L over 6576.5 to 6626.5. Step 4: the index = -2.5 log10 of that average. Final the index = 0.036 mag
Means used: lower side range 63.8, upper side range 44.3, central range 57.1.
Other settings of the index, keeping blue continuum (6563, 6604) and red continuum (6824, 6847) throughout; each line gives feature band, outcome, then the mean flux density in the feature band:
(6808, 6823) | 0.091 mag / 41.1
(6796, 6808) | 0.016 mag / 44.9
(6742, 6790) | 0.107 mag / 43.2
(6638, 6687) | 0.078 mag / 50.2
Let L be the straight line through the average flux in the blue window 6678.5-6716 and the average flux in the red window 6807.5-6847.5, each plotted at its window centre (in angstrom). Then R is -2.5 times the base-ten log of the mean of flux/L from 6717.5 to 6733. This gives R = 0.08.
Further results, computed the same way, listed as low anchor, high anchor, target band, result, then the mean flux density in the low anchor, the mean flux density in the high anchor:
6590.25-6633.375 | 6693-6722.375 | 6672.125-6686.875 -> 0.00 mag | 55.9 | 46.2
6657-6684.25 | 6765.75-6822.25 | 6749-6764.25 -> 0.03 mag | 50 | 42.8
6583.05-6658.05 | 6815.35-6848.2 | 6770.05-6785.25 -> 0.08 mag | 55.1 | 42.9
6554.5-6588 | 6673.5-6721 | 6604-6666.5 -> 0.03 mag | 62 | 47.1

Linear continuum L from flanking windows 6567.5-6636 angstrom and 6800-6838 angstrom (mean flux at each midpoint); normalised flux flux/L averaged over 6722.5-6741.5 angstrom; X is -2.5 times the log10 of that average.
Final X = 0.12 mag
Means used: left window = 56.1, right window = 43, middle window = 43.2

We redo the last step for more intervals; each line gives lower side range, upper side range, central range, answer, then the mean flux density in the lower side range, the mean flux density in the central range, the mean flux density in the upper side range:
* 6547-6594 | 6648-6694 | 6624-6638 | -0.02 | 61.2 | 55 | 49.2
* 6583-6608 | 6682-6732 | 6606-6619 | 0.04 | 59.1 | 55.2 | 45.8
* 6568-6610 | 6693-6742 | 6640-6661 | 0.03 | 57.1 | 50.1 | 45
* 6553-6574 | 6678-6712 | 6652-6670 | 0.05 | 65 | 49.3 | 47.3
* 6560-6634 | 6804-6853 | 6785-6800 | 0.05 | 58.3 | 42.6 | 42.3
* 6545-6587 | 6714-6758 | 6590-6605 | 0.00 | 61.2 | 57.6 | 43.1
